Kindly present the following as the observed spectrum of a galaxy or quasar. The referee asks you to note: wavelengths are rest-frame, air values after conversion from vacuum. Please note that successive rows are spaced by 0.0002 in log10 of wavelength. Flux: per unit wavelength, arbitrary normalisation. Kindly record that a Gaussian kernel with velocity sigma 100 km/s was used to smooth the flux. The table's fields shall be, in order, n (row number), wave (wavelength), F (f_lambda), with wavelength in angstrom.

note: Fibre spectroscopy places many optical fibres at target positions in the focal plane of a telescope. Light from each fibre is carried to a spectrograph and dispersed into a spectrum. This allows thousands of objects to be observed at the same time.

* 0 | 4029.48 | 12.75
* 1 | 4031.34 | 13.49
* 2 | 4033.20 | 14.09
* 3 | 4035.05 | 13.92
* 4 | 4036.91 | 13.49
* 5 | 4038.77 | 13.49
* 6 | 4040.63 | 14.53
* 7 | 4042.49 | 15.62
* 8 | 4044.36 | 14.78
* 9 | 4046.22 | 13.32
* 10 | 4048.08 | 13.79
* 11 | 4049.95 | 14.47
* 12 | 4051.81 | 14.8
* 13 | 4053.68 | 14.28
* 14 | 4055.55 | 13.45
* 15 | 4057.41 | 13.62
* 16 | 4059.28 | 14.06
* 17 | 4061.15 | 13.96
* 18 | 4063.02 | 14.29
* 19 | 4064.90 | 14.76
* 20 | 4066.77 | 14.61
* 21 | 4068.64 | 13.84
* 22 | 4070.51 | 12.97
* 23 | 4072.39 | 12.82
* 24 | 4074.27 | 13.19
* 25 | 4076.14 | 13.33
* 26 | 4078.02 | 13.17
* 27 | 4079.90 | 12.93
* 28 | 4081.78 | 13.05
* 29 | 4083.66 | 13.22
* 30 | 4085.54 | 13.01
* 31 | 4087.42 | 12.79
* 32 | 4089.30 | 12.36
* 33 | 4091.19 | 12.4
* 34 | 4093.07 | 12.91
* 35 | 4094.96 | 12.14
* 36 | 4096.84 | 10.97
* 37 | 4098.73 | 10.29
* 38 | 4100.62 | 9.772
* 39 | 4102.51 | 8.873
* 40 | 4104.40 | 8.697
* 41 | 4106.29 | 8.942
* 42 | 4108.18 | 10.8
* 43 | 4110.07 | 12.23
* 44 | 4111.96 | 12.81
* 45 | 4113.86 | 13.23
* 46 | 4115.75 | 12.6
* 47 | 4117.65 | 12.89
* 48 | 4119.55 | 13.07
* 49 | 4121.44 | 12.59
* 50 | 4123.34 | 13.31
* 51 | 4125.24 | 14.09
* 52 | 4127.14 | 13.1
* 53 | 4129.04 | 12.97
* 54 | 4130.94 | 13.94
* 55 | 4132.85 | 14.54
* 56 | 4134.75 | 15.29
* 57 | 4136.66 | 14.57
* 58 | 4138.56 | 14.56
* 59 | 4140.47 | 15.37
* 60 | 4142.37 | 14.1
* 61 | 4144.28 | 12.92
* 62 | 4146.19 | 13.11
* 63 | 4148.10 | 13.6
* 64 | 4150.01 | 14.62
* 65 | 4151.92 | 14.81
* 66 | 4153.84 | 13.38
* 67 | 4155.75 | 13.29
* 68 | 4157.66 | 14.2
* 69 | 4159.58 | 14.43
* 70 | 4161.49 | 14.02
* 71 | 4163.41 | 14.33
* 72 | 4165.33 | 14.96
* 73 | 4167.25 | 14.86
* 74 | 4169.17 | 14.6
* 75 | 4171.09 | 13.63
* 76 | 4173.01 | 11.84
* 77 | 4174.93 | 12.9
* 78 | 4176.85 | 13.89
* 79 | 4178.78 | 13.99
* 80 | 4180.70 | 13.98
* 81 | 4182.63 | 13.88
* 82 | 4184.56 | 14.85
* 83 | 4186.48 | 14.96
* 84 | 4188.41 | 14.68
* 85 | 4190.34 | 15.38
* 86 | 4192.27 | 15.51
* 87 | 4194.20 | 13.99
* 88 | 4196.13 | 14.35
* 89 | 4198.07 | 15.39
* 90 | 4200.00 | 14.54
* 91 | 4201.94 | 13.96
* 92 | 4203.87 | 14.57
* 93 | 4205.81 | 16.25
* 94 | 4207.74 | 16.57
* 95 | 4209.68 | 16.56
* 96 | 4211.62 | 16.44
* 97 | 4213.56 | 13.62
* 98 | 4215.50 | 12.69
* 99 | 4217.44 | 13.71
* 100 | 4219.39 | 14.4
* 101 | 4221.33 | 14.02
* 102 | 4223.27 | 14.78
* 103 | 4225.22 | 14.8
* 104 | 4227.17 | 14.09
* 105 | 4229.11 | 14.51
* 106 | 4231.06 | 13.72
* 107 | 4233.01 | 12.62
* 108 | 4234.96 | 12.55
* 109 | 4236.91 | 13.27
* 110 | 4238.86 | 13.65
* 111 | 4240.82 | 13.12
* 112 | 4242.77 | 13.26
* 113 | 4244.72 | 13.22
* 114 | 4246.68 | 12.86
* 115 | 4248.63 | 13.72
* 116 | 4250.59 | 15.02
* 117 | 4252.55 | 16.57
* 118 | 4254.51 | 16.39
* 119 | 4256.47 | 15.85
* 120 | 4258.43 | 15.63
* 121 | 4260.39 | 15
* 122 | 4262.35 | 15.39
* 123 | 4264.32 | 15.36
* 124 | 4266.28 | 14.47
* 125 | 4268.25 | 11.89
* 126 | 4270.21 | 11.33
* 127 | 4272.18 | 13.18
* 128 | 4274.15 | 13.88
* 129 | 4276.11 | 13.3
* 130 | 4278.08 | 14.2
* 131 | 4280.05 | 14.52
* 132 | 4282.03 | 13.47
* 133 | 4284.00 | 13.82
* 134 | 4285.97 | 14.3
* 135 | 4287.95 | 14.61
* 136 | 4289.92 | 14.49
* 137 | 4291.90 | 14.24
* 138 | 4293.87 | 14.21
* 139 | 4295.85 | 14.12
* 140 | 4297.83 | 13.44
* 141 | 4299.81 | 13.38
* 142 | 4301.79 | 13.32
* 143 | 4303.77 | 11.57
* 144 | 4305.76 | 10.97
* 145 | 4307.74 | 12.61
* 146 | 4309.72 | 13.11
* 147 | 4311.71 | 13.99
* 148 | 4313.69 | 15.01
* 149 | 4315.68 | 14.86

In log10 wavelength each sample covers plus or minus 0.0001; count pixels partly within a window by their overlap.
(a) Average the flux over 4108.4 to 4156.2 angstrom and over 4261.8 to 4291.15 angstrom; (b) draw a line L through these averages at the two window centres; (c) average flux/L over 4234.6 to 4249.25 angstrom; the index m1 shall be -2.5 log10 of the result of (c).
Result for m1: 0.05 mag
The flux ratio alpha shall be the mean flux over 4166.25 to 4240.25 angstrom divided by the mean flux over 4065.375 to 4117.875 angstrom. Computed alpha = 1.17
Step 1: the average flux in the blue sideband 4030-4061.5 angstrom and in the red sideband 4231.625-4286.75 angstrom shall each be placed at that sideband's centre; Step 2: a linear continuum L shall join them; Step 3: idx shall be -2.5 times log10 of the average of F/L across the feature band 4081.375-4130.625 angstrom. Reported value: 0.16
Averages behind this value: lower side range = 14.1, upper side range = 14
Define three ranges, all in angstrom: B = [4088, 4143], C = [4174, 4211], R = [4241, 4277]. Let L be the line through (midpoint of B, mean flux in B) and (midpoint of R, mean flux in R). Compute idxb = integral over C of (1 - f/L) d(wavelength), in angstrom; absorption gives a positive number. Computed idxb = -3.65 angstrom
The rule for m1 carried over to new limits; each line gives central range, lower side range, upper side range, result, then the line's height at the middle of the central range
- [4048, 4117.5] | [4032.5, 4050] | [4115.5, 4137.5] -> 0.10 mag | 13.9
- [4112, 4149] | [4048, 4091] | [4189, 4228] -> 0.04 mag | 14.1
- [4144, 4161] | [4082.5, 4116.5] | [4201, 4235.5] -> -0.08 mag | 12.9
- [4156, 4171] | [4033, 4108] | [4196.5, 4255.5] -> -0.04 mag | 13.8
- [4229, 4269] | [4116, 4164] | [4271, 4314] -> -0.04 mag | 13.7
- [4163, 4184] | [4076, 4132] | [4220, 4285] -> -0.07 mag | 13.1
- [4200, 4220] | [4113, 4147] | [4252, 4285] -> -0.06 mag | 14.1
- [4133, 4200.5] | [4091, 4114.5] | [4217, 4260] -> -0.14 mag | 12.5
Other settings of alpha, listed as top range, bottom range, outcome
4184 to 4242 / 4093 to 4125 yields 1.25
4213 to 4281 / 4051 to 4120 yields 1.11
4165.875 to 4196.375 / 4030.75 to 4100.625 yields 1.06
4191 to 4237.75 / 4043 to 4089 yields 1.06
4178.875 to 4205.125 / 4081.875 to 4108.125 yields 1.29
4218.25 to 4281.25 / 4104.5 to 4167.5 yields 1.04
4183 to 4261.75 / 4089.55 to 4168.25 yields 1.12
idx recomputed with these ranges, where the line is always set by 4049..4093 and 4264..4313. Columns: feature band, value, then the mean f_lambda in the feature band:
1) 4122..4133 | -0.003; 13.5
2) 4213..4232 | -0.042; 14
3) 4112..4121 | 0.050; 12.9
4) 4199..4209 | -0.130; 15.2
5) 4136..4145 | -0.064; 14.3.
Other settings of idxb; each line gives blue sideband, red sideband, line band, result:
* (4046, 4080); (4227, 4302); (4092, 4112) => 4.6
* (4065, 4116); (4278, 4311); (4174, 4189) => -1.6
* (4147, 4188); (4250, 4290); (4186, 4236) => -1.3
